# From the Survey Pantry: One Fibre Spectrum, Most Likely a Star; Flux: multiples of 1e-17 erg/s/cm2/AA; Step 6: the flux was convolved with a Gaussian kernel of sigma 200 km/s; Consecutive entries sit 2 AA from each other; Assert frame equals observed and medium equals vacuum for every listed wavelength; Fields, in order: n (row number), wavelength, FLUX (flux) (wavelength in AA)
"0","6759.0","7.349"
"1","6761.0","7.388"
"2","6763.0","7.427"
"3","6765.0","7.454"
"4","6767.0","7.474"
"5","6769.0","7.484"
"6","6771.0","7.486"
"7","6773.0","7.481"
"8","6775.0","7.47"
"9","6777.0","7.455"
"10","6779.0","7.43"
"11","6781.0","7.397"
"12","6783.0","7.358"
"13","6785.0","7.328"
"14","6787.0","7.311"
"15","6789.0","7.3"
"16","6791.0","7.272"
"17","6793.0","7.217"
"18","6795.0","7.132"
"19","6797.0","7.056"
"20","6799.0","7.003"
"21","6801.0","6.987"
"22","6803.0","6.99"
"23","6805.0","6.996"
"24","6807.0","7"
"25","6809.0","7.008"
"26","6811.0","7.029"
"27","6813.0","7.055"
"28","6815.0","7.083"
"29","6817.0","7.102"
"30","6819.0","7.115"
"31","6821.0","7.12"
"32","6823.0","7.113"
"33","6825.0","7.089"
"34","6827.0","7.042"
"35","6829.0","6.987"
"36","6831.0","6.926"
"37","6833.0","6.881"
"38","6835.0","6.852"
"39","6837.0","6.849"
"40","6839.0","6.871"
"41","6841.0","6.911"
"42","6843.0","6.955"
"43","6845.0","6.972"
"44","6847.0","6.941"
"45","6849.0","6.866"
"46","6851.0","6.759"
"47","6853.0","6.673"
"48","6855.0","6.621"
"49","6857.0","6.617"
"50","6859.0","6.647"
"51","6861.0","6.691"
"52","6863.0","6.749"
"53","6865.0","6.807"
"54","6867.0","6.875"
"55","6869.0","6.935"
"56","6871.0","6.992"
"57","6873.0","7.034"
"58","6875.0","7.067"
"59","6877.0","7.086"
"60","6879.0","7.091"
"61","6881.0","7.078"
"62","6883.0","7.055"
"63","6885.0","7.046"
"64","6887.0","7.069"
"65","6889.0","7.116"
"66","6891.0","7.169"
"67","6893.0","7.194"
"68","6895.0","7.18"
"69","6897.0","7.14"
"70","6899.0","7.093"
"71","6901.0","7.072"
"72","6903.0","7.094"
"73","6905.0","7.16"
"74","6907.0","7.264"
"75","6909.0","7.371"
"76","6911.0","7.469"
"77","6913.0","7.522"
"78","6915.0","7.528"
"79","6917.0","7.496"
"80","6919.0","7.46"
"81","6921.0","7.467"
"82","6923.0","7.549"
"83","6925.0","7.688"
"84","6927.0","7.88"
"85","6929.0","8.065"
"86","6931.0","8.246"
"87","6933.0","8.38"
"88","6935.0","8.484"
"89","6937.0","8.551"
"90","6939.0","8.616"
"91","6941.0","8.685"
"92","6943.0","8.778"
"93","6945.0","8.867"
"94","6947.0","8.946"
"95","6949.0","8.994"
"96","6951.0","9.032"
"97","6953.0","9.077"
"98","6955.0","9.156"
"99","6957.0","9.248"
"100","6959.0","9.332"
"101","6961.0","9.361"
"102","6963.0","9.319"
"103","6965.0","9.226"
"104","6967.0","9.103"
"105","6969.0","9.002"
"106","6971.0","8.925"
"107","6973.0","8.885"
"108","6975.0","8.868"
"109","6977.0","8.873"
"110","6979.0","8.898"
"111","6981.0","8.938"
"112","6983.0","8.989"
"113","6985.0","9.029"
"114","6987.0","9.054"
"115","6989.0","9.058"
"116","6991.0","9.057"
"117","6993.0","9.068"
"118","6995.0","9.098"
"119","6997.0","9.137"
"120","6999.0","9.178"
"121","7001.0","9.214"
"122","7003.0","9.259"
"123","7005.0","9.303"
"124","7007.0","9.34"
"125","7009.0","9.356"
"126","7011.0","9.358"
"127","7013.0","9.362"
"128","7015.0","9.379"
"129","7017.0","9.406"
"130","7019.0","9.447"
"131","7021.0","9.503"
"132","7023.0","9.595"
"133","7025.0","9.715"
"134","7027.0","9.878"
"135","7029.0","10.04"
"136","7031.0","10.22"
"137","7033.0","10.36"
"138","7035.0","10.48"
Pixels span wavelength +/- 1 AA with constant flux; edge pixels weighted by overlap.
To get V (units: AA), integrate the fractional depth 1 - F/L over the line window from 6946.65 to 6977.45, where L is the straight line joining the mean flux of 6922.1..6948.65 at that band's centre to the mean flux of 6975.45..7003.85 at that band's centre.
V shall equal -1.3 AA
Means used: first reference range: 8.38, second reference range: 9.06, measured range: 9.09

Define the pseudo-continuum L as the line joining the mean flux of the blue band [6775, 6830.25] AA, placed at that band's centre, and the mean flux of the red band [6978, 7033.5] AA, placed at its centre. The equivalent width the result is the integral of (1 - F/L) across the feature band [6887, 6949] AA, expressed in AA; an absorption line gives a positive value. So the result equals 4.8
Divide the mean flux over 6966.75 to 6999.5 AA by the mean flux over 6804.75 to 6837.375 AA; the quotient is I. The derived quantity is 1.3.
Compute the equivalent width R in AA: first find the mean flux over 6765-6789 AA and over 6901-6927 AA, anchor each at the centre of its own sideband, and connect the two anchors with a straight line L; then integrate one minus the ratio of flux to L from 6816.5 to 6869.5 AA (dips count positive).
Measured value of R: 3.84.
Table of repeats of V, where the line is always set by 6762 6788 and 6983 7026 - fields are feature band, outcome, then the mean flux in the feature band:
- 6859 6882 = 3.5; 6.93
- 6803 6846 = 4.5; 7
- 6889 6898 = 1.3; 7.16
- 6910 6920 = 1.2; 7.5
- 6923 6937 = 0.9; 8.11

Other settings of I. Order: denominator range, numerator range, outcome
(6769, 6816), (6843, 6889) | 0.96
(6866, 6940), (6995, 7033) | 1.28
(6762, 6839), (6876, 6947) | 1.06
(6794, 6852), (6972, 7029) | 1.32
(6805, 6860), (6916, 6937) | 1.14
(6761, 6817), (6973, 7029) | 1.28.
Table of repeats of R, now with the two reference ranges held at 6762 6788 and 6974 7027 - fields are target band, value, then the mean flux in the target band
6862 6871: 1.43 AA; 6.86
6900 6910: 1.50 AA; 7.19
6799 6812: 1.13 AA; 7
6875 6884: 1.29 AA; 7.08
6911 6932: 2.24 AA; 7.68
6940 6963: -0.58 AA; 9.06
